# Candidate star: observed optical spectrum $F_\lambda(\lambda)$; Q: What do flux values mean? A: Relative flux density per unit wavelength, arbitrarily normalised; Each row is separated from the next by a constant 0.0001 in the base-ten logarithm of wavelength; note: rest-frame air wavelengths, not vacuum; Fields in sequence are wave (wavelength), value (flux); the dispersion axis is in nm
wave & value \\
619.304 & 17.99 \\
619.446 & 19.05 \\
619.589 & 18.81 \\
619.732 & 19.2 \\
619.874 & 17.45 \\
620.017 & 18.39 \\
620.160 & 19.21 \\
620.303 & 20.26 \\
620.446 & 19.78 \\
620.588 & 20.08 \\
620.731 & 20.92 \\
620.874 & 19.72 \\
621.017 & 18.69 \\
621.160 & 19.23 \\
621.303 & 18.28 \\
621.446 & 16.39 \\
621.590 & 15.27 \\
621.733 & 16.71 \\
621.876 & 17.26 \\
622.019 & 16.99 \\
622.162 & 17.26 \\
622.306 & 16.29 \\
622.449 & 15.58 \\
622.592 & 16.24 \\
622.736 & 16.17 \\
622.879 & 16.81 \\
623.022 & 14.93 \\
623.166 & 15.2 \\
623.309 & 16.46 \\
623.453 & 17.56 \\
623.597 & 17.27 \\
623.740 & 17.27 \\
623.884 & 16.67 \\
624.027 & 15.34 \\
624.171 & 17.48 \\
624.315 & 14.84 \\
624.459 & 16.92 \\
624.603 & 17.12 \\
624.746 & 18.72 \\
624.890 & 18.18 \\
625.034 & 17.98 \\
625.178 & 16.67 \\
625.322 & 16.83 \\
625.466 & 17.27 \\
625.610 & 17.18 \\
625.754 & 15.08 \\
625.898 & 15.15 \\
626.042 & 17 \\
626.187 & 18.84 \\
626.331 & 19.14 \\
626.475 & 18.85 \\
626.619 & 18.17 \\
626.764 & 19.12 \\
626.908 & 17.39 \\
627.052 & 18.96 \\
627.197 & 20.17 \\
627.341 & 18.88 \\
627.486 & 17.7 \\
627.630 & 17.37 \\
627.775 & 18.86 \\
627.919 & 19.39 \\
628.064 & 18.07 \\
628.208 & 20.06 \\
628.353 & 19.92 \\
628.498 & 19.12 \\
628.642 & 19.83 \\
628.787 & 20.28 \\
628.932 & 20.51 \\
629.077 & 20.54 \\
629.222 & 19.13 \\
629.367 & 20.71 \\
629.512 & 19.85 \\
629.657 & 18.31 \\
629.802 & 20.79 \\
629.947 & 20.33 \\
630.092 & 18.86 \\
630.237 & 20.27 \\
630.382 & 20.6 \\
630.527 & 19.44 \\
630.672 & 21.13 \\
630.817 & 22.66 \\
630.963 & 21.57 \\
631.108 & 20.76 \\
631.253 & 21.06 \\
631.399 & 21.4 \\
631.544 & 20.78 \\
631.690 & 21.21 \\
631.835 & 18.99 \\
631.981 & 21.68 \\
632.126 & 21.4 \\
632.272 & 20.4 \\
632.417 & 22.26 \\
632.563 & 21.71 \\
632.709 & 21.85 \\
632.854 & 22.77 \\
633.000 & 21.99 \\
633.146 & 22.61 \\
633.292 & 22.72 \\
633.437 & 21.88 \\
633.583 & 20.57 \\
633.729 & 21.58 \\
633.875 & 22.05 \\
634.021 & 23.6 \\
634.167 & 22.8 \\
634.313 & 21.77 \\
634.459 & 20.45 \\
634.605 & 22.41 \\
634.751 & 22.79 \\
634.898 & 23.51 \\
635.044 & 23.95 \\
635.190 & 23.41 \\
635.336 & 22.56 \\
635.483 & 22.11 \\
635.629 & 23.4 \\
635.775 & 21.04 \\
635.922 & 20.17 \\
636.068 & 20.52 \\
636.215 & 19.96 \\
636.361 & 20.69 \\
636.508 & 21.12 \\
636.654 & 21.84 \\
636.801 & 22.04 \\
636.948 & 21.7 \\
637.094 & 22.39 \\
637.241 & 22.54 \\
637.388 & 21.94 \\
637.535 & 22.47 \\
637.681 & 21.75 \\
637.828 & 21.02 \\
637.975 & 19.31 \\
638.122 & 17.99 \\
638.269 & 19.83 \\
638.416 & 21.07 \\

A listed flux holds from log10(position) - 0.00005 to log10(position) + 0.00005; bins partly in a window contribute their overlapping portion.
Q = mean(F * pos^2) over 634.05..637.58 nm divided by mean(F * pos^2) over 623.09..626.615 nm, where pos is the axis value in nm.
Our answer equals 1.33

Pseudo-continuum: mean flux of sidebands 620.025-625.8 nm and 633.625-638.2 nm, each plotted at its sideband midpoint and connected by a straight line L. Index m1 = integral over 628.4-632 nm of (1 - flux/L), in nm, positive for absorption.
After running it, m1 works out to -0.10 nm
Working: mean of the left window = 17.3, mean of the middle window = 20.4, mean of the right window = 21.8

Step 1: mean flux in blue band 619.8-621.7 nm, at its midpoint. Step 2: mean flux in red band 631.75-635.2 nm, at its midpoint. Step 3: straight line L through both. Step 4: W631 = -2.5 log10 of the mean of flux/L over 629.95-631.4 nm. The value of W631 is 0.03 mag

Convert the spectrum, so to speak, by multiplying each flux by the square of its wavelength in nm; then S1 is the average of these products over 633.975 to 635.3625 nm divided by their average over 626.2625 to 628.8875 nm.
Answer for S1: 1.22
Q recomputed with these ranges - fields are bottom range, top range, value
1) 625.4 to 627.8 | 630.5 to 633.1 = 1.21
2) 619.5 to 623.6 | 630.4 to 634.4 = 1.26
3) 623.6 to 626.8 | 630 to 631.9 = 1.22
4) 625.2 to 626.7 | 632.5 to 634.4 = 1.31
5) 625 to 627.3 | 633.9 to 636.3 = 1.28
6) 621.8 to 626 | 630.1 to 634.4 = 1.32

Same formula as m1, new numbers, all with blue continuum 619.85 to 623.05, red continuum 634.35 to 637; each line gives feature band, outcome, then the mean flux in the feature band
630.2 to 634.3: -0.12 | 21.5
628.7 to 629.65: 0.00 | 20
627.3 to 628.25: 0.05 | 18.6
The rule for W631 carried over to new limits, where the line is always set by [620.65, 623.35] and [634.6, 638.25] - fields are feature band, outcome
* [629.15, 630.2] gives -0.01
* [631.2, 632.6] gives -0.04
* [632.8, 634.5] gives -0.07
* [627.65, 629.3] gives -0.02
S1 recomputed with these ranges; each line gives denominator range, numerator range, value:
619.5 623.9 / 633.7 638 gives 1.30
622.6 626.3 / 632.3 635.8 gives 1.37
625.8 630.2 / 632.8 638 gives 1.18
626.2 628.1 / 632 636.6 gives 1.20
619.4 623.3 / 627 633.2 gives 1.18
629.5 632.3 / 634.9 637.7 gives 1.08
